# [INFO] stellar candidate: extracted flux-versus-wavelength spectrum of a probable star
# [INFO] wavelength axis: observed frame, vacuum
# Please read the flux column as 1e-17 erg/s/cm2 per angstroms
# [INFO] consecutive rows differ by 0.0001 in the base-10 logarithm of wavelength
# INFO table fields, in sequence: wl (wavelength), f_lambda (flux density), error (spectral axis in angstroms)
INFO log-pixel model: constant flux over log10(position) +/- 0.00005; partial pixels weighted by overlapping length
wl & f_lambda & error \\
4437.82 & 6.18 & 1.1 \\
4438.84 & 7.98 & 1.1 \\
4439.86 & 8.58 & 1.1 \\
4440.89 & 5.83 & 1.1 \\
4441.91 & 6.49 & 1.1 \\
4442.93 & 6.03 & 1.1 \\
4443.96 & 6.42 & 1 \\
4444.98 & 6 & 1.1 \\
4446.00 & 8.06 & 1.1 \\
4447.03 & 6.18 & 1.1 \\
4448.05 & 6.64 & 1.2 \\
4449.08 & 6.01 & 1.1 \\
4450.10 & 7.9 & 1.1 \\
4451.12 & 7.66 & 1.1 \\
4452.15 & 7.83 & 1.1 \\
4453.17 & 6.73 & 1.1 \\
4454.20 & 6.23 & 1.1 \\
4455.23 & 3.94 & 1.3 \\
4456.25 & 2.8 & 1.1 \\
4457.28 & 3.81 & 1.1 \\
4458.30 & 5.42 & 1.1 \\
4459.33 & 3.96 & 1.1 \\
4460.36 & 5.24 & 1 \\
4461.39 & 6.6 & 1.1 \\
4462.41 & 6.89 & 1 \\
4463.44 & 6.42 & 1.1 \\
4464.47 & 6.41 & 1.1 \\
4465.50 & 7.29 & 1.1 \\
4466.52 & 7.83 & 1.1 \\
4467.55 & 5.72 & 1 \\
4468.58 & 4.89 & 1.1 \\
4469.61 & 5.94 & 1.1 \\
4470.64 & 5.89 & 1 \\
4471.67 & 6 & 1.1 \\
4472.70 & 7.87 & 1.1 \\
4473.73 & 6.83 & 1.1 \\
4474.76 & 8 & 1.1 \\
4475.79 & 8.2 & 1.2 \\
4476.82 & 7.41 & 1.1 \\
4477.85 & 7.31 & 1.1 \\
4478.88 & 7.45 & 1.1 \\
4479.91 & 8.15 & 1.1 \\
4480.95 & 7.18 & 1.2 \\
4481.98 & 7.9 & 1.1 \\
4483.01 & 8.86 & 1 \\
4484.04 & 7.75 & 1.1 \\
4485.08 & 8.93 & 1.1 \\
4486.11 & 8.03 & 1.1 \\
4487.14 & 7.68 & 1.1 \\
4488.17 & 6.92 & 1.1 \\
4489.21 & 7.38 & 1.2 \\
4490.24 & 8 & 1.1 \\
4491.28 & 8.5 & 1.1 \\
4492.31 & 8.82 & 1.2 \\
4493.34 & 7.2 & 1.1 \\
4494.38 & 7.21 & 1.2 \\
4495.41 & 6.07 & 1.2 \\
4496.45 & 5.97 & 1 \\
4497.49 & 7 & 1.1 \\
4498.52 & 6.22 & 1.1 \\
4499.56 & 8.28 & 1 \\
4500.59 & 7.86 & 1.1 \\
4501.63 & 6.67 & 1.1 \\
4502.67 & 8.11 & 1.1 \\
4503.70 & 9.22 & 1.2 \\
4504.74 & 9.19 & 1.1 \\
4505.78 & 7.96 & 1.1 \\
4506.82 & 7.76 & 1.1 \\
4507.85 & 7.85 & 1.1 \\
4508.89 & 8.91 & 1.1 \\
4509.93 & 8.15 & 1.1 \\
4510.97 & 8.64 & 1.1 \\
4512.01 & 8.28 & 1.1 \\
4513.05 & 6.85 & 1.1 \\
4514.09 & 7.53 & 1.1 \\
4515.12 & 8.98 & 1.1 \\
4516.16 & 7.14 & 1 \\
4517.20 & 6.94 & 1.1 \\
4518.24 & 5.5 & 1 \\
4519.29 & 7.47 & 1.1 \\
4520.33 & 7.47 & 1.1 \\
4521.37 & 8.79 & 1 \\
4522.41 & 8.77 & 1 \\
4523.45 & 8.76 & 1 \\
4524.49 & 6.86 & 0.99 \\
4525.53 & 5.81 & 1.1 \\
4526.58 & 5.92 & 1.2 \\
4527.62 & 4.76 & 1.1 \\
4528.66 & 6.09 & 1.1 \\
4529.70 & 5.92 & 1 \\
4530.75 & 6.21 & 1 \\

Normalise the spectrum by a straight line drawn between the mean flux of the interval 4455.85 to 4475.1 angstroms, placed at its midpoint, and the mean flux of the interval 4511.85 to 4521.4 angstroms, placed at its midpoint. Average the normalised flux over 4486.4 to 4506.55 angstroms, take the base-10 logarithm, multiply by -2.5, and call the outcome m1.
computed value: -0.11 mag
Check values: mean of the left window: 5.99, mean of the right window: 7.4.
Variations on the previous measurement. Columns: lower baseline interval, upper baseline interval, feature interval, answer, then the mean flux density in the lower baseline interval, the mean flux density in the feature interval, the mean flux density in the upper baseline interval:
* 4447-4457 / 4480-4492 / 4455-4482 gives 0.116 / 6.14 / 6.35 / 7.94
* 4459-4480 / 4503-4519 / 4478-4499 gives -0.048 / 6.68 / 7.56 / 7.92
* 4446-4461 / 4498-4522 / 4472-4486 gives -0.163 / 5.82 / 7.81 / 7.82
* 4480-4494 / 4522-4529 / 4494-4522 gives -0.058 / 7.93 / 7.64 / 6.7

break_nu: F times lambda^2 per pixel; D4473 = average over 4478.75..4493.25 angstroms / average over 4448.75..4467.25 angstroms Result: 1.3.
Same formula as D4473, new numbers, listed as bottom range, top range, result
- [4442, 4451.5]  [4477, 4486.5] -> 1.19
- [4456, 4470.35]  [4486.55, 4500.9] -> 1.31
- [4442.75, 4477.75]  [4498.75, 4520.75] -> 1.26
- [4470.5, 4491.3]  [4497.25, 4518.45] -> 1.03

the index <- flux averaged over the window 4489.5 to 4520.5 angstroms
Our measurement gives 7.66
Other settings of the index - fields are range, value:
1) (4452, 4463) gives 5.33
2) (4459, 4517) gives 7.39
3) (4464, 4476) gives 6.7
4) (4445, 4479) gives 6.39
